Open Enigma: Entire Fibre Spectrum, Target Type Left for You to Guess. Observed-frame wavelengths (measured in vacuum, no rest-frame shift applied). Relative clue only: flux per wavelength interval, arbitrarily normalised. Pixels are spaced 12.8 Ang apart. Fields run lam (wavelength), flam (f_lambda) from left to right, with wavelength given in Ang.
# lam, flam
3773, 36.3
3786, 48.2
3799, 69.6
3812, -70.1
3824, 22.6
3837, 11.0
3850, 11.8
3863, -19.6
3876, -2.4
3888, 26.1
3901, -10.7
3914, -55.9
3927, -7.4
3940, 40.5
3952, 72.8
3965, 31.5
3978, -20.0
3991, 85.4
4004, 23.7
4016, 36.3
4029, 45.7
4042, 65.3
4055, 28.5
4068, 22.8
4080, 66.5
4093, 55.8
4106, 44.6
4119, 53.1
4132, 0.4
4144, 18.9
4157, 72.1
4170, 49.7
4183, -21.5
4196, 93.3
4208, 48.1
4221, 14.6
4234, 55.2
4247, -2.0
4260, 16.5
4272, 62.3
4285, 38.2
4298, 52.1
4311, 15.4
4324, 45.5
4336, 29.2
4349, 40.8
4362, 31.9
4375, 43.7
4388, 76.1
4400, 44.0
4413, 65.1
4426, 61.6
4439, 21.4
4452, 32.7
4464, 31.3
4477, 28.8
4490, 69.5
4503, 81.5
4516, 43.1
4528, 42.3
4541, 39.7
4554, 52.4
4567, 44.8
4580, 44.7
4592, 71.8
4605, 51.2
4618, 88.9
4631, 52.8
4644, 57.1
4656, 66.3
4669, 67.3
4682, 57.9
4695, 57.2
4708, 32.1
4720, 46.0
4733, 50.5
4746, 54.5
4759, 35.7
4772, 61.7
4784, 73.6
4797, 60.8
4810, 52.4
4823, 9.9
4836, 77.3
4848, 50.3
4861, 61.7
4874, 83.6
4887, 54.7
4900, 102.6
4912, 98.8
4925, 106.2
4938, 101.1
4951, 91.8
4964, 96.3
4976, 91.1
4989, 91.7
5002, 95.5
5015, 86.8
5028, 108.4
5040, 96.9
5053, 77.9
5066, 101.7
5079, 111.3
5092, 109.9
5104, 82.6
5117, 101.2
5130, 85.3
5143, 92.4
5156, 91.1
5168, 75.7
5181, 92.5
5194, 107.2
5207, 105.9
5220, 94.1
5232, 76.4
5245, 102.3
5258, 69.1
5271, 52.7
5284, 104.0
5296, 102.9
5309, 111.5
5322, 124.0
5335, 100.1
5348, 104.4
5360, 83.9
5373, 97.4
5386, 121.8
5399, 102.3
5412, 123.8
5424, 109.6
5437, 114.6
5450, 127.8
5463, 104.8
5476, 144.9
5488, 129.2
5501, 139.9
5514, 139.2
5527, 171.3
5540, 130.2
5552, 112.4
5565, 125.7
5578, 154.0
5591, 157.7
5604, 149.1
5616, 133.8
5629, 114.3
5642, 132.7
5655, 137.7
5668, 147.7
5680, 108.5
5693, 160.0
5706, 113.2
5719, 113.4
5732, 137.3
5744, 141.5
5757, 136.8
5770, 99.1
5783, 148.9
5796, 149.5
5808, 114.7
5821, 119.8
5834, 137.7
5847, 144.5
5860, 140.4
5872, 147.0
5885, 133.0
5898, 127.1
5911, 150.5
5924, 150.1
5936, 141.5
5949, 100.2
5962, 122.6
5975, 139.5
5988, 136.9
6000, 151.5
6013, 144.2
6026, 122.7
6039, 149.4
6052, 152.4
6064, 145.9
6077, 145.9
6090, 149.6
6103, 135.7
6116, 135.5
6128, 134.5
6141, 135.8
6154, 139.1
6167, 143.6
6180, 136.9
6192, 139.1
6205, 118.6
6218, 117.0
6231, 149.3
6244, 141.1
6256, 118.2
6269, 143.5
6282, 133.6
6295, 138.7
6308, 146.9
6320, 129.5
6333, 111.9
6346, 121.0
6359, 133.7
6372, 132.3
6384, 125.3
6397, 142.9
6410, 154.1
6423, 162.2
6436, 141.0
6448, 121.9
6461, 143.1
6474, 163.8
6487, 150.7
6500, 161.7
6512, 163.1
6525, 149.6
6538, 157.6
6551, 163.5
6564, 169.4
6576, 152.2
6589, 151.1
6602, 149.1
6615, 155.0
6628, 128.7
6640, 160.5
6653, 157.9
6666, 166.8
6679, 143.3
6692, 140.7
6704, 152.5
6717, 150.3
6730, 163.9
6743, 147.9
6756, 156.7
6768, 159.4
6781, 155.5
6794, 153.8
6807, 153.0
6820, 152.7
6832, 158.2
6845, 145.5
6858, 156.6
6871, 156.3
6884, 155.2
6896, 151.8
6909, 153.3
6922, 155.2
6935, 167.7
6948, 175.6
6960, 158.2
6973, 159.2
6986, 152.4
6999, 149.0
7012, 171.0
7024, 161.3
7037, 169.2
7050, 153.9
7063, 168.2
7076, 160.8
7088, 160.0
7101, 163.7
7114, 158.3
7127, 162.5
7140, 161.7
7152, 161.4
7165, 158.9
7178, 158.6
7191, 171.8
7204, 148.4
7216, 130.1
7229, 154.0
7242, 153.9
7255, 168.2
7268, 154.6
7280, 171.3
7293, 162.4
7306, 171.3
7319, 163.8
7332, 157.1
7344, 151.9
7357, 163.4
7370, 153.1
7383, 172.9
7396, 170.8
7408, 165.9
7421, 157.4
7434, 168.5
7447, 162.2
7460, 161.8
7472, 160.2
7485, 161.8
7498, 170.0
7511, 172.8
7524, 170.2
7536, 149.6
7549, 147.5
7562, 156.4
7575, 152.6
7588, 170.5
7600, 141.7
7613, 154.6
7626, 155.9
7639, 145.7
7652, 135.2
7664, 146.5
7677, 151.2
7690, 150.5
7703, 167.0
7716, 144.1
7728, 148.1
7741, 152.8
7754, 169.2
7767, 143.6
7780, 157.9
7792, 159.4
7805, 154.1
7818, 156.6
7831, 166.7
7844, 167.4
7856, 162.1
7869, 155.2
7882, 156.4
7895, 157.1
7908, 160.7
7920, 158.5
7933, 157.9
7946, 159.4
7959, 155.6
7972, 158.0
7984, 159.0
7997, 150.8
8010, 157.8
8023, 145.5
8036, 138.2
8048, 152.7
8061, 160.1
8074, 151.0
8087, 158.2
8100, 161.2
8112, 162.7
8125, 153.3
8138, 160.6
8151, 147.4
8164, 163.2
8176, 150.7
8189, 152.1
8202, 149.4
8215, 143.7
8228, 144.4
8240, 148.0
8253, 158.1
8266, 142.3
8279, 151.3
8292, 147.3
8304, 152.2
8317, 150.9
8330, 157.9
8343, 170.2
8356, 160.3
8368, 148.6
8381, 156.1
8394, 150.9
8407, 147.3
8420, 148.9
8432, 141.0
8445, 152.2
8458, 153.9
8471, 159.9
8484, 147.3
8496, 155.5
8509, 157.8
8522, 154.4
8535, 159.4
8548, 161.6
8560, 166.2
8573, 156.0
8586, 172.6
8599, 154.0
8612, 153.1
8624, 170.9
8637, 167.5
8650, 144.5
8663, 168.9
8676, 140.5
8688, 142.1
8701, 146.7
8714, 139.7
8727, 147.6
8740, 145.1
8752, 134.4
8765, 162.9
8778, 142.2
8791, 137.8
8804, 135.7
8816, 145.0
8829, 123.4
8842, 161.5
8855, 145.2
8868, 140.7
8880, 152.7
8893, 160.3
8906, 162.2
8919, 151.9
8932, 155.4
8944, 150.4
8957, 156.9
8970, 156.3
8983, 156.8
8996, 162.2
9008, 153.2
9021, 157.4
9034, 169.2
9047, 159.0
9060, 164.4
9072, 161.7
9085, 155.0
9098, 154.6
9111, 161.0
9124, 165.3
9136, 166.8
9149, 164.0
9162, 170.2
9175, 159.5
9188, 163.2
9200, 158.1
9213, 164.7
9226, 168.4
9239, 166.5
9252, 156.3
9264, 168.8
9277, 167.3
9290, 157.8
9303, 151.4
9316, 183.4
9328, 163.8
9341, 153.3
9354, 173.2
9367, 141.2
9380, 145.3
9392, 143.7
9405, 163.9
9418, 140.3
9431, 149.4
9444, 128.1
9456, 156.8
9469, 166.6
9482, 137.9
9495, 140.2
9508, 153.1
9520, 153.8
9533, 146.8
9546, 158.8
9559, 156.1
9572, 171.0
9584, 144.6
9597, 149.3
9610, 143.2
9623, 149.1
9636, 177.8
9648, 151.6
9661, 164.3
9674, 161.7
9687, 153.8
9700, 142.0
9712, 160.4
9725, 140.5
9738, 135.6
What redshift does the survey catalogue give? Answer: 0.22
